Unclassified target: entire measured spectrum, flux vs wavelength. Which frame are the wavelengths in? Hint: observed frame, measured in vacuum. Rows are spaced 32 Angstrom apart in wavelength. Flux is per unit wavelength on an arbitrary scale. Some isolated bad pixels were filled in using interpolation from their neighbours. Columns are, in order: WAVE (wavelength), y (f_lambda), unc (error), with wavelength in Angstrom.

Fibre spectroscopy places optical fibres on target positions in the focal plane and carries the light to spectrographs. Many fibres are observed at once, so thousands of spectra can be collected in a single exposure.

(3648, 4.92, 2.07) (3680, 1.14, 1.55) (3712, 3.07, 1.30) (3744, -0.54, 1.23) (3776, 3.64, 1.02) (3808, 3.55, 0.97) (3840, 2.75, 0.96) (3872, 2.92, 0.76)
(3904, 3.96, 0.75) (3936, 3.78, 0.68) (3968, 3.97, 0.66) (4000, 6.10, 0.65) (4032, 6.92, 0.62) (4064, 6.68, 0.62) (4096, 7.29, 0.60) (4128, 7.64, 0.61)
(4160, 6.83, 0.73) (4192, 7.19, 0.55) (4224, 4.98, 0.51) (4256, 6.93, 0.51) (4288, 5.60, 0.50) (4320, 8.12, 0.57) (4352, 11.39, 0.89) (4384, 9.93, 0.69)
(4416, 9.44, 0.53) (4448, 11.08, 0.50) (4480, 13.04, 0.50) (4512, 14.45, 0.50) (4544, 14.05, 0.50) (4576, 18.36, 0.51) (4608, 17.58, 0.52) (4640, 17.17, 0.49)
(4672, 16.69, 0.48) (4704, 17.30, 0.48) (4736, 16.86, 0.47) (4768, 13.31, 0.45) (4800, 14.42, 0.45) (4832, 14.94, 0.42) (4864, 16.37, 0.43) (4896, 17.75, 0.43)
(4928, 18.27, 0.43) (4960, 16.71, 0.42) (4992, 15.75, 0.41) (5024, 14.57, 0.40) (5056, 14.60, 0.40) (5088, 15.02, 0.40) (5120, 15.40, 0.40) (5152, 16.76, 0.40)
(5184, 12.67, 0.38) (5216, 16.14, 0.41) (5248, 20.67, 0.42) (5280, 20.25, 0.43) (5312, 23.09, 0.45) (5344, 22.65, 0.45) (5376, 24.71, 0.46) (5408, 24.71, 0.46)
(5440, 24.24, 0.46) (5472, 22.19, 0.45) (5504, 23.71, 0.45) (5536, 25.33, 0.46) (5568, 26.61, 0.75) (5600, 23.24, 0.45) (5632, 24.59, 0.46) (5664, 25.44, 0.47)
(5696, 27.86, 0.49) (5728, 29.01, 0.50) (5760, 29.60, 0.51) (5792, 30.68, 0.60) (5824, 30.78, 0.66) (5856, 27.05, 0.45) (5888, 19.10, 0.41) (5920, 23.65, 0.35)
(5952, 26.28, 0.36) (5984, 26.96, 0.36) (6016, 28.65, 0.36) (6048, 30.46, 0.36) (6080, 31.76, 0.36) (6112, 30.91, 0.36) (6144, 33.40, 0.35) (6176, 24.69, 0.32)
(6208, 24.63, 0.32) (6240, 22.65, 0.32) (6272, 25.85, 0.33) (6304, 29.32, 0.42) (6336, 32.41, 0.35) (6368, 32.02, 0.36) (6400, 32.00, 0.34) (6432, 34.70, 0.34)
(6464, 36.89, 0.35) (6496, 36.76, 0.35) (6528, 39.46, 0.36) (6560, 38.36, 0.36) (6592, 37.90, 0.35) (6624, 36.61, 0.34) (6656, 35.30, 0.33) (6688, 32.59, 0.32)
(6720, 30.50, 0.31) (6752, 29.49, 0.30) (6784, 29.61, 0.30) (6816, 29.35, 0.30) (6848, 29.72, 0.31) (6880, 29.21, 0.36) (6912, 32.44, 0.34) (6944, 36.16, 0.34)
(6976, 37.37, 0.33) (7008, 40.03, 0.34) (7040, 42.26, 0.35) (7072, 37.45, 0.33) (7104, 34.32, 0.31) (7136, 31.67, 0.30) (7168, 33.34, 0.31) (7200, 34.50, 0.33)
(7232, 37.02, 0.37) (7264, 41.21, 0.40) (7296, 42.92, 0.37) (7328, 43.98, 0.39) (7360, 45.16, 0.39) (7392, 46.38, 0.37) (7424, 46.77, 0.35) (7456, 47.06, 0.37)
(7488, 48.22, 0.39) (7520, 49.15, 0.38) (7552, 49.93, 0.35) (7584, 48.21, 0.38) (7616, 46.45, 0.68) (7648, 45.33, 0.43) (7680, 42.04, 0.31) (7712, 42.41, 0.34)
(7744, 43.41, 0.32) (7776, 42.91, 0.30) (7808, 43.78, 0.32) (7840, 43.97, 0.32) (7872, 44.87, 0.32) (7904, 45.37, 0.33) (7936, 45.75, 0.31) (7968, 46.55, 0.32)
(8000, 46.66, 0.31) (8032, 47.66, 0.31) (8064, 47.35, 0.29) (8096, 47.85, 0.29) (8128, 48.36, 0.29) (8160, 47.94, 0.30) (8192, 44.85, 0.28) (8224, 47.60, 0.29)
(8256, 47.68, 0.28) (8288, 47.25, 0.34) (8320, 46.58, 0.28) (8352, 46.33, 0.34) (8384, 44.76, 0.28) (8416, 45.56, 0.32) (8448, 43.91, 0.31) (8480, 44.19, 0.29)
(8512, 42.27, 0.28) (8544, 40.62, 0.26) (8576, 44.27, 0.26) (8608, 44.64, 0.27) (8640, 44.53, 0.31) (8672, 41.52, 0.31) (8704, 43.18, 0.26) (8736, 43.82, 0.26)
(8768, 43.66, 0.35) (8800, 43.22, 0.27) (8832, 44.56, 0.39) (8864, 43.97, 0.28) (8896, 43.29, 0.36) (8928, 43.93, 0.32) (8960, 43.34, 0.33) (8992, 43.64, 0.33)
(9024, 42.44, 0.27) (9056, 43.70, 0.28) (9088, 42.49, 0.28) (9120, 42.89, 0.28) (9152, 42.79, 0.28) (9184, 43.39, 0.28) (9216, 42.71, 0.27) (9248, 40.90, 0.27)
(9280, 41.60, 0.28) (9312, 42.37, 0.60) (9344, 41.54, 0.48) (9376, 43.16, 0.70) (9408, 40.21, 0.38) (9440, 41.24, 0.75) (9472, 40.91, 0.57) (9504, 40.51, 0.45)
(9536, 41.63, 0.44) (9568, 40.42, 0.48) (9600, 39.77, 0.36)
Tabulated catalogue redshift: 0.00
